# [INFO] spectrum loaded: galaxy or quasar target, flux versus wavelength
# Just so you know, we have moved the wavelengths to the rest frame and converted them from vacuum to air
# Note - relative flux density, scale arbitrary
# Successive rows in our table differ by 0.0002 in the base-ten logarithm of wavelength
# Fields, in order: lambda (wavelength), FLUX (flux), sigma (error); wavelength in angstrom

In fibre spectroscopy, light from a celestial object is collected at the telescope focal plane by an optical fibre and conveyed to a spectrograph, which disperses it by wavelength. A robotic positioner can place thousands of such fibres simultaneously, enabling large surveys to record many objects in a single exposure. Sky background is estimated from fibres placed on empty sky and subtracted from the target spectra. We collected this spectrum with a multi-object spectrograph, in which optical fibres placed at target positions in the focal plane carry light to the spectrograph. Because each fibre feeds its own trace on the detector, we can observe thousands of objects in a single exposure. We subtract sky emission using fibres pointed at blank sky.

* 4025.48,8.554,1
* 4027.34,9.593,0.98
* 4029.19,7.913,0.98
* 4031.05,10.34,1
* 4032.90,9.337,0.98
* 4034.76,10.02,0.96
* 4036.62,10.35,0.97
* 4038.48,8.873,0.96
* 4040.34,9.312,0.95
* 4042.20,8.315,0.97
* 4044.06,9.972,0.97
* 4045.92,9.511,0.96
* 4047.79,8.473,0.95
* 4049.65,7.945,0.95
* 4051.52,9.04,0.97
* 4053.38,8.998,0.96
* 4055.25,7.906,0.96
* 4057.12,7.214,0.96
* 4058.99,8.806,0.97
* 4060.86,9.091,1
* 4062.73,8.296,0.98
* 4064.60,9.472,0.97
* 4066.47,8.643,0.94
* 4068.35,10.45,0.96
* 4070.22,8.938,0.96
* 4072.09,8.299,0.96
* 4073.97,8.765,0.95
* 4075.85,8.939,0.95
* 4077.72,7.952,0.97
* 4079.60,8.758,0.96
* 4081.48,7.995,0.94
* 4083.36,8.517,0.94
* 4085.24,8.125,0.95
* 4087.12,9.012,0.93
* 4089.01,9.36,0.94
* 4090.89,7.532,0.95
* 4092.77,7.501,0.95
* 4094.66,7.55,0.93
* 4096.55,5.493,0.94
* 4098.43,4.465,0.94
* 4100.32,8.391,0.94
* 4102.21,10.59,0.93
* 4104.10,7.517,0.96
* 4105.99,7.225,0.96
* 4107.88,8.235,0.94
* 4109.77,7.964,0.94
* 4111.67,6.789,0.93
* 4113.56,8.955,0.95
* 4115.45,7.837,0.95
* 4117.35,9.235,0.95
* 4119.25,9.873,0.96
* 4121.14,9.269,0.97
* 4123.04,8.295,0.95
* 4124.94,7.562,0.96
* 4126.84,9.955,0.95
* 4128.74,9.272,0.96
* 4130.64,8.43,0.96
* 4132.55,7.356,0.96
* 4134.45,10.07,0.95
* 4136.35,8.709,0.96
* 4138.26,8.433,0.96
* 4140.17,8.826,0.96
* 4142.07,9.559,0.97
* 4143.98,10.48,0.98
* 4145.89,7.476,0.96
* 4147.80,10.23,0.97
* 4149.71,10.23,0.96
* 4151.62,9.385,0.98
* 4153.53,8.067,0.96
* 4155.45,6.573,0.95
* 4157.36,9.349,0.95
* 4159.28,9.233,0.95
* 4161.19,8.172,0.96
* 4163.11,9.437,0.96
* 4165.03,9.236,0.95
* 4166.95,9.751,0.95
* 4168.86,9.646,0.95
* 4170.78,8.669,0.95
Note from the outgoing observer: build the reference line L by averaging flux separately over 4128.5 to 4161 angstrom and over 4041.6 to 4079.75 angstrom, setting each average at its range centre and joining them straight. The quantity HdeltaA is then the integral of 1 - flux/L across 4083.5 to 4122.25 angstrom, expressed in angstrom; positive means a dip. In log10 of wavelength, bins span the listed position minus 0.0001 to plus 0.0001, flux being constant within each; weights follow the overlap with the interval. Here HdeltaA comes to 3.4 angstrom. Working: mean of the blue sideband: 8.76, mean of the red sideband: 8.9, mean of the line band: 8.06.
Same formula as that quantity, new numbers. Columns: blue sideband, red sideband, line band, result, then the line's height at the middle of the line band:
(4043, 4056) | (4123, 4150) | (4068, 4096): 1.5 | 8.9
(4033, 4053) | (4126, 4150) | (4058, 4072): 0.2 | 9.17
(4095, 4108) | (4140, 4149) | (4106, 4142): -0.8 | 8.43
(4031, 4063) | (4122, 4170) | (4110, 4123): 0.5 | 8.95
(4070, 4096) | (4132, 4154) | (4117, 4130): -0.3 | 8.86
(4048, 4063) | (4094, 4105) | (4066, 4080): -1.5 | 7.99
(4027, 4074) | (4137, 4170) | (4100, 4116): 1.5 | 9.03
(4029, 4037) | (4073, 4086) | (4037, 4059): 1.3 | 9.29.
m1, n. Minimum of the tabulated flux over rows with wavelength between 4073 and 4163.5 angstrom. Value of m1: 4.465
